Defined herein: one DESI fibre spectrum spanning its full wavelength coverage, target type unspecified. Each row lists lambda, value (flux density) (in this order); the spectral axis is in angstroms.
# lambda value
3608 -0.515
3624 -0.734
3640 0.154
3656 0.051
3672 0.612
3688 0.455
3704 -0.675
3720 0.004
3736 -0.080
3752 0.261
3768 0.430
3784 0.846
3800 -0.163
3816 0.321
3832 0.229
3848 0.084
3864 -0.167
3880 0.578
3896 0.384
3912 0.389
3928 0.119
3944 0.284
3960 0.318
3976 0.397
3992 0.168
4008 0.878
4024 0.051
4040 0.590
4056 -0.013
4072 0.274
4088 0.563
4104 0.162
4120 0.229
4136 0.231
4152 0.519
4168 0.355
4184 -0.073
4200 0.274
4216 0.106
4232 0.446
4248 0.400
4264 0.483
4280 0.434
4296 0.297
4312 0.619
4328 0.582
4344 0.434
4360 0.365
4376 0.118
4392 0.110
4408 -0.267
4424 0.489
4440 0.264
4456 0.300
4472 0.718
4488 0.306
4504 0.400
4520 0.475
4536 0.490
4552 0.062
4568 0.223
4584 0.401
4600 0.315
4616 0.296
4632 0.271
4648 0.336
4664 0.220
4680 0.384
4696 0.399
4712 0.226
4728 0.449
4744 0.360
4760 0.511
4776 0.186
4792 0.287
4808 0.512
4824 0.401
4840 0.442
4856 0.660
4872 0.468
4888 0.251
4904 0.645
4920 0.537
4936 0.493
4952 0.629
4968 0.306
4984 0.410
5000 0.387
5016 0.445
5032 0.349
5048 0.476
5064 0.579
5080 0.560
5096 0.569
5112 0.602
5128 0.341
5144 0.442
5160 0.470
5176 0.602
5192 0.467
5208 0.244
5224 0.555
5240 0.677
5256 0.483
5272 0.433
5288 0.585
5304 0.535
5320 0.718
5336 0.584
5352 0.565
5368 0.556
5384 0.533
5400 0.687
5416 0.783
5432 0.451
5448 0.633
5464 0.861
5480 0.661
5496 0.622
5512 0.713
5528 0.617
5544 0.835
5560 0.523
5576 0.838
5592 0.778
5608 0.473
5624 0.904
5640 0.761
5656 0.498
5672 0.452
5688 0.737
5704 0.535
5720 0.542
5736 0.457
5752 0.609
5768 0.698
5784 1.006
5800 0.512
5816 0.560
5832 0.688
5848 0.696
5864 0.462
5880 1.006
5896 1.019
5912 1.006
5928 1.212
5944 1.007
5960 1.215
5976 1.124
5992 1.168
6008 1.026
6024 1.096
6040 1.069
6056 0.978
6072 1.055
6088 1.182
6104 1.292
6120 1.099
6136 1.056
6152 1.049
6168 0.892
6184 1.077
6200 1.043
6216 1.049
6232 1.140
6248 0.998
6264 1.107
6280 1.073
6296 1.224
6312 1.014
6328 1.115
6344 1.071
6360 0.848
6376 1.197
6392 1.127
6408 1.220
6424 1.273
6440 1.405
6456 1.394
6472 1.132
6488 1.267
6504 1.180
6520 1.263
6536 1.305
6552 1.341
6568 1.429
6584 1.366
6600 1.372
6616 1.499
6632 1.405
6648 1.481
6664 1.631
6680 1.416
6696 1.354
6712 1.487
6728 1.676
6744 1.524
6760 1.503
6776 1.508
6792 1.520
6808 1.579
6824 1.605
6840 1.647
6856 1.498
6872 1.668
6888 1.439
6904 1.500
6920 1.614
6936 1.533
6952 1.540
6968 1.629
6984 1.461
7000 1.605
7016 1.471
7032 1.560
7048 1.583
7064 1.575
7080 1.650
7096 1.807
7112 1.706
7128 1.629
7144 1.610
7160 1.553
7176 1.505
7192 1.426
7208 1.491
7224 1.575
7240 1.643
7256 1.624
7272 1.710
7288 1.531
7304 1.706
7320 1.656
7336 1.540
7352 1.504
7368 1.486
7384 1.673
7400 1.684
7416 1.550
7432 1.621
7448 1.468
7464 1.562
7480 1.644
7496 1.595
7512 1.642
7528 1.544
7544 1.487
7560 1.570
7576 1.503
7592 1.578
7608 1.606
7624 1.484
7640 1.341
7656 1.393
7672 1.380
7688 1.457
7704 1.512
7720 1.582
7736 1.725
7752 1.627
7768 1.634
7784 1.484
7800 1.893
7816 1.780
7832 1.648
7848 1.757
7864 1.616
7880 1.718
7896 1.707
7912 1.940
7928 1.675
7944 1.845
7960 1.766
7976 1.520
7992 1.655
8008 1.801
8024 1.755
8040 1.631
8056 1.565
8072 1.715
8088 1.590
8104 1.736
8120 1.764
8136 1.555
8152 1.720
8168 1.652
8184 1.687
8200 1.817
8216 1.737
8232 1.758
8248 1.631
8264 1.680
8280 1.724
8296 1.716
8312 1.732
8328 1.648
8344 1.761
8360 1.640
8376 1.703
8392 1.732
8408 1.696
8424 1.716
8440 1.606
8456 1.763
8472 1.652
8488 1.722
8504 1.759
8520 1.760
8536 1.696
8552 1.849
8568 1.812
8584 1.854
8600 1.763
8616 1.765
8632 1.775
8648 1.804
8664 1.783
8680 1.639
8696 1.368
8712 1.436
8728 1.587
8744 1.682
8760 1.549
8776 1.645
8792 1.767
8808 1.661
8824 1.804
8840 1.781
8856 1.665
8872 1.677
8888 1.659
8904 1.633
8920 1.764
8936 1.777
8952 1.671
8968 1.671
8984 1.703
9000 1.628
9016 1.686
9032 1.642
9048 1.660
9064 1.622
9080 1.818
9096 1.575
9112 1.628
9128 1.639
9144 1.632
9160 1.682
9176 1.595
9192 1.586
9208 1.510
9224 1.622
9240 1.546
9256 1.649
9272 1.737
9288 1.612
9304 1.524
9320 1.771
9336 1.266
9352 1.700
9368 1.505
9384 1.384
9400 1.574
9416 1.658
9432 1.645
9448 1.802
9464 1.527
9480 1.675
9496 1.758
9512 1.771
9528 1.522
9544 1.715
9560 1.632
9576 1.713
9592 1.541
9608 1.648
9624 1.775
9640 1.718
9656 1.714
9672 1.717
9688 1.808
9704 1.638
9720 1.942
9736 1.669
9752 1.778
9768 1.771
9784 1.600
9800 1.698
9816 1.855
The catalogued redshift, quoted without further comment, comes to 0.48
